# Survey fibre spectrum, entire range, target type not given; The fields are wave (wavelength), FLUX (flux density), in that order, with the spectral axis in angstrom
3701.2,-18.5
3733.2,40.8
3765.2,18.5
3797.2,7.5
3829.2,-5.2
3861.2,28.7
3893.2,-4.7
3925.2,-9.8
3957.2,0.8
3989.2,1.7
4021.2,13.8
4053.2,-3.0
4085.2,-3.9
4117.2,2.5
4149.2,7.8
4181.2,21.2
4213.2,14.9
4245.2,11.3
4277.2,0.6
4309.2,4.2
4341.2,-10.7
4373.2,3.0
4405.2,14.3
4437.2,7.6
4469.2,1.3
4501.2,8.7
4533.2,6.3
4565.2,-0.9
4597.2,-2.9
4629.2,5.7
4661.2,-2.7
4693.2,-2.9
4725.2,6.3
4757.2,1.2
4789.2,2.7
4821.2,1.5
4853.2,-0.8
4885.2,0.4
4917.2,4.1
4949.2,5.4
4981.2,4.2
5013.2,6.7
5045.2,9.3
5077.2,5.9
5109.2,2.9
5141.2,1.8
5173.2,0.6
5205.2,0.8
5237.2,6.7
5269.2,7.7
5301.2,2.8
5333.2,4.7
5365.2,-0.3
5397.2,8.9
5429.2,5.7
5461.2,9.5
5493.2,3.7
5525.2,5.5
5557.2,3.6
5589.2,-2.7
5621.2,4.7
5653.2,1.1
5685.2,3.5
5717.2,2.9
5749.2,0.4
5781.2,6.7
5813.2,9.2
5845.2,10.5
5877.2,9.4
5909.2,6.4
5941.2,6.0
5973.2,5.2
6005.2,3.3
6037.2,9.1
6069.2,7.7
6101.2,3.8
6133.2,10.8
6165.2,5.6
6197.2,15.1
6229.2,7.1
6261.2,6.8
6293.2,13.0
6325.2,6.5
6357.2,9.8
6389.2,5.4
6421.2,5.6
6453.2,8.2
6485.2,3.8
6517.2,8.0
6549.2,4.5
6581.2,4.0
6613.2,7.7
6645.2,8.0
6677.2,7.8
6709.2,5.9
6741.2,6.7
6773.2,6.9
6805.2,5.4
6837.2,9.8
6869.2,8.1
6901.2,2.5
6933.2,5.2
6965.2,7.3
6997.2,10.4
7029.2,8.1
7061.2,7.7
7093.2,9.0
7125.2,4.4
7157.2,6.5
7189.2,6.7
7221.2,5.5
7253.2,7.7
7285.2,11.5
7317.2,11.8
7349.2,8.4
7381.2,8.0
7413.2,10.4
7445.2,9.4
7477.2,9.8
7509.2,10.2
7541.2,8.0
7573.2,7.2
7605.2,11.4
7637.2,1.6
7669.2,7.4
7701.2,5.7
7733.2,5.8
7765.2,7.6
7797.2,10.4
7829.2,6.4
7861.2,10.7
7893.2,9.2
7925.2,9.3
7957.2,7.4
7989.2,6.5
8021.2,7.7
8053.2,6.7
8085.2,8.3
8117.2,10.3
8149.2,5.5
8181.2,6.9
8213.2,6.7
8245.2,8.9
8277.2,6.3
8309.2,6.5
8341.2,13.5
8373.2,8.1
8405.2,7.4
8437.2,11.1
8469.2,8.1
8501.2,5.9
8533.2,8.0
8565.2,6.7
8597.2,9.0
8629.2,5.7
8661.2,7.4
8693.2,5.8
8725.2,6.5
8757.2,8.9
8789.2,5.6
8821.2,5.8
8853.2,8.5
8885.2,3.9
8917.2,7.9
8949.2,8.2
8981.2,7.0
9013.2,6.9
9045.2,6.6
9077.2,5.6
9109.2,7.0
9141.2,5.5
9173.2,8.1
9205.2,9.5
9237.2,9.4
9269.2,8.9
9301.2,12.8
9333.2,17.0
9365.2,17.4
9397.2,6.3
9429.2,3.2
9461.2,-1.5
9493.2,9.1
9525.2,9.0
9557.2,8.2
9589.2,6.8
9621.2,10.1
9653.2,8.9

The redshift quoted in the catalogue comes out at 0.66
